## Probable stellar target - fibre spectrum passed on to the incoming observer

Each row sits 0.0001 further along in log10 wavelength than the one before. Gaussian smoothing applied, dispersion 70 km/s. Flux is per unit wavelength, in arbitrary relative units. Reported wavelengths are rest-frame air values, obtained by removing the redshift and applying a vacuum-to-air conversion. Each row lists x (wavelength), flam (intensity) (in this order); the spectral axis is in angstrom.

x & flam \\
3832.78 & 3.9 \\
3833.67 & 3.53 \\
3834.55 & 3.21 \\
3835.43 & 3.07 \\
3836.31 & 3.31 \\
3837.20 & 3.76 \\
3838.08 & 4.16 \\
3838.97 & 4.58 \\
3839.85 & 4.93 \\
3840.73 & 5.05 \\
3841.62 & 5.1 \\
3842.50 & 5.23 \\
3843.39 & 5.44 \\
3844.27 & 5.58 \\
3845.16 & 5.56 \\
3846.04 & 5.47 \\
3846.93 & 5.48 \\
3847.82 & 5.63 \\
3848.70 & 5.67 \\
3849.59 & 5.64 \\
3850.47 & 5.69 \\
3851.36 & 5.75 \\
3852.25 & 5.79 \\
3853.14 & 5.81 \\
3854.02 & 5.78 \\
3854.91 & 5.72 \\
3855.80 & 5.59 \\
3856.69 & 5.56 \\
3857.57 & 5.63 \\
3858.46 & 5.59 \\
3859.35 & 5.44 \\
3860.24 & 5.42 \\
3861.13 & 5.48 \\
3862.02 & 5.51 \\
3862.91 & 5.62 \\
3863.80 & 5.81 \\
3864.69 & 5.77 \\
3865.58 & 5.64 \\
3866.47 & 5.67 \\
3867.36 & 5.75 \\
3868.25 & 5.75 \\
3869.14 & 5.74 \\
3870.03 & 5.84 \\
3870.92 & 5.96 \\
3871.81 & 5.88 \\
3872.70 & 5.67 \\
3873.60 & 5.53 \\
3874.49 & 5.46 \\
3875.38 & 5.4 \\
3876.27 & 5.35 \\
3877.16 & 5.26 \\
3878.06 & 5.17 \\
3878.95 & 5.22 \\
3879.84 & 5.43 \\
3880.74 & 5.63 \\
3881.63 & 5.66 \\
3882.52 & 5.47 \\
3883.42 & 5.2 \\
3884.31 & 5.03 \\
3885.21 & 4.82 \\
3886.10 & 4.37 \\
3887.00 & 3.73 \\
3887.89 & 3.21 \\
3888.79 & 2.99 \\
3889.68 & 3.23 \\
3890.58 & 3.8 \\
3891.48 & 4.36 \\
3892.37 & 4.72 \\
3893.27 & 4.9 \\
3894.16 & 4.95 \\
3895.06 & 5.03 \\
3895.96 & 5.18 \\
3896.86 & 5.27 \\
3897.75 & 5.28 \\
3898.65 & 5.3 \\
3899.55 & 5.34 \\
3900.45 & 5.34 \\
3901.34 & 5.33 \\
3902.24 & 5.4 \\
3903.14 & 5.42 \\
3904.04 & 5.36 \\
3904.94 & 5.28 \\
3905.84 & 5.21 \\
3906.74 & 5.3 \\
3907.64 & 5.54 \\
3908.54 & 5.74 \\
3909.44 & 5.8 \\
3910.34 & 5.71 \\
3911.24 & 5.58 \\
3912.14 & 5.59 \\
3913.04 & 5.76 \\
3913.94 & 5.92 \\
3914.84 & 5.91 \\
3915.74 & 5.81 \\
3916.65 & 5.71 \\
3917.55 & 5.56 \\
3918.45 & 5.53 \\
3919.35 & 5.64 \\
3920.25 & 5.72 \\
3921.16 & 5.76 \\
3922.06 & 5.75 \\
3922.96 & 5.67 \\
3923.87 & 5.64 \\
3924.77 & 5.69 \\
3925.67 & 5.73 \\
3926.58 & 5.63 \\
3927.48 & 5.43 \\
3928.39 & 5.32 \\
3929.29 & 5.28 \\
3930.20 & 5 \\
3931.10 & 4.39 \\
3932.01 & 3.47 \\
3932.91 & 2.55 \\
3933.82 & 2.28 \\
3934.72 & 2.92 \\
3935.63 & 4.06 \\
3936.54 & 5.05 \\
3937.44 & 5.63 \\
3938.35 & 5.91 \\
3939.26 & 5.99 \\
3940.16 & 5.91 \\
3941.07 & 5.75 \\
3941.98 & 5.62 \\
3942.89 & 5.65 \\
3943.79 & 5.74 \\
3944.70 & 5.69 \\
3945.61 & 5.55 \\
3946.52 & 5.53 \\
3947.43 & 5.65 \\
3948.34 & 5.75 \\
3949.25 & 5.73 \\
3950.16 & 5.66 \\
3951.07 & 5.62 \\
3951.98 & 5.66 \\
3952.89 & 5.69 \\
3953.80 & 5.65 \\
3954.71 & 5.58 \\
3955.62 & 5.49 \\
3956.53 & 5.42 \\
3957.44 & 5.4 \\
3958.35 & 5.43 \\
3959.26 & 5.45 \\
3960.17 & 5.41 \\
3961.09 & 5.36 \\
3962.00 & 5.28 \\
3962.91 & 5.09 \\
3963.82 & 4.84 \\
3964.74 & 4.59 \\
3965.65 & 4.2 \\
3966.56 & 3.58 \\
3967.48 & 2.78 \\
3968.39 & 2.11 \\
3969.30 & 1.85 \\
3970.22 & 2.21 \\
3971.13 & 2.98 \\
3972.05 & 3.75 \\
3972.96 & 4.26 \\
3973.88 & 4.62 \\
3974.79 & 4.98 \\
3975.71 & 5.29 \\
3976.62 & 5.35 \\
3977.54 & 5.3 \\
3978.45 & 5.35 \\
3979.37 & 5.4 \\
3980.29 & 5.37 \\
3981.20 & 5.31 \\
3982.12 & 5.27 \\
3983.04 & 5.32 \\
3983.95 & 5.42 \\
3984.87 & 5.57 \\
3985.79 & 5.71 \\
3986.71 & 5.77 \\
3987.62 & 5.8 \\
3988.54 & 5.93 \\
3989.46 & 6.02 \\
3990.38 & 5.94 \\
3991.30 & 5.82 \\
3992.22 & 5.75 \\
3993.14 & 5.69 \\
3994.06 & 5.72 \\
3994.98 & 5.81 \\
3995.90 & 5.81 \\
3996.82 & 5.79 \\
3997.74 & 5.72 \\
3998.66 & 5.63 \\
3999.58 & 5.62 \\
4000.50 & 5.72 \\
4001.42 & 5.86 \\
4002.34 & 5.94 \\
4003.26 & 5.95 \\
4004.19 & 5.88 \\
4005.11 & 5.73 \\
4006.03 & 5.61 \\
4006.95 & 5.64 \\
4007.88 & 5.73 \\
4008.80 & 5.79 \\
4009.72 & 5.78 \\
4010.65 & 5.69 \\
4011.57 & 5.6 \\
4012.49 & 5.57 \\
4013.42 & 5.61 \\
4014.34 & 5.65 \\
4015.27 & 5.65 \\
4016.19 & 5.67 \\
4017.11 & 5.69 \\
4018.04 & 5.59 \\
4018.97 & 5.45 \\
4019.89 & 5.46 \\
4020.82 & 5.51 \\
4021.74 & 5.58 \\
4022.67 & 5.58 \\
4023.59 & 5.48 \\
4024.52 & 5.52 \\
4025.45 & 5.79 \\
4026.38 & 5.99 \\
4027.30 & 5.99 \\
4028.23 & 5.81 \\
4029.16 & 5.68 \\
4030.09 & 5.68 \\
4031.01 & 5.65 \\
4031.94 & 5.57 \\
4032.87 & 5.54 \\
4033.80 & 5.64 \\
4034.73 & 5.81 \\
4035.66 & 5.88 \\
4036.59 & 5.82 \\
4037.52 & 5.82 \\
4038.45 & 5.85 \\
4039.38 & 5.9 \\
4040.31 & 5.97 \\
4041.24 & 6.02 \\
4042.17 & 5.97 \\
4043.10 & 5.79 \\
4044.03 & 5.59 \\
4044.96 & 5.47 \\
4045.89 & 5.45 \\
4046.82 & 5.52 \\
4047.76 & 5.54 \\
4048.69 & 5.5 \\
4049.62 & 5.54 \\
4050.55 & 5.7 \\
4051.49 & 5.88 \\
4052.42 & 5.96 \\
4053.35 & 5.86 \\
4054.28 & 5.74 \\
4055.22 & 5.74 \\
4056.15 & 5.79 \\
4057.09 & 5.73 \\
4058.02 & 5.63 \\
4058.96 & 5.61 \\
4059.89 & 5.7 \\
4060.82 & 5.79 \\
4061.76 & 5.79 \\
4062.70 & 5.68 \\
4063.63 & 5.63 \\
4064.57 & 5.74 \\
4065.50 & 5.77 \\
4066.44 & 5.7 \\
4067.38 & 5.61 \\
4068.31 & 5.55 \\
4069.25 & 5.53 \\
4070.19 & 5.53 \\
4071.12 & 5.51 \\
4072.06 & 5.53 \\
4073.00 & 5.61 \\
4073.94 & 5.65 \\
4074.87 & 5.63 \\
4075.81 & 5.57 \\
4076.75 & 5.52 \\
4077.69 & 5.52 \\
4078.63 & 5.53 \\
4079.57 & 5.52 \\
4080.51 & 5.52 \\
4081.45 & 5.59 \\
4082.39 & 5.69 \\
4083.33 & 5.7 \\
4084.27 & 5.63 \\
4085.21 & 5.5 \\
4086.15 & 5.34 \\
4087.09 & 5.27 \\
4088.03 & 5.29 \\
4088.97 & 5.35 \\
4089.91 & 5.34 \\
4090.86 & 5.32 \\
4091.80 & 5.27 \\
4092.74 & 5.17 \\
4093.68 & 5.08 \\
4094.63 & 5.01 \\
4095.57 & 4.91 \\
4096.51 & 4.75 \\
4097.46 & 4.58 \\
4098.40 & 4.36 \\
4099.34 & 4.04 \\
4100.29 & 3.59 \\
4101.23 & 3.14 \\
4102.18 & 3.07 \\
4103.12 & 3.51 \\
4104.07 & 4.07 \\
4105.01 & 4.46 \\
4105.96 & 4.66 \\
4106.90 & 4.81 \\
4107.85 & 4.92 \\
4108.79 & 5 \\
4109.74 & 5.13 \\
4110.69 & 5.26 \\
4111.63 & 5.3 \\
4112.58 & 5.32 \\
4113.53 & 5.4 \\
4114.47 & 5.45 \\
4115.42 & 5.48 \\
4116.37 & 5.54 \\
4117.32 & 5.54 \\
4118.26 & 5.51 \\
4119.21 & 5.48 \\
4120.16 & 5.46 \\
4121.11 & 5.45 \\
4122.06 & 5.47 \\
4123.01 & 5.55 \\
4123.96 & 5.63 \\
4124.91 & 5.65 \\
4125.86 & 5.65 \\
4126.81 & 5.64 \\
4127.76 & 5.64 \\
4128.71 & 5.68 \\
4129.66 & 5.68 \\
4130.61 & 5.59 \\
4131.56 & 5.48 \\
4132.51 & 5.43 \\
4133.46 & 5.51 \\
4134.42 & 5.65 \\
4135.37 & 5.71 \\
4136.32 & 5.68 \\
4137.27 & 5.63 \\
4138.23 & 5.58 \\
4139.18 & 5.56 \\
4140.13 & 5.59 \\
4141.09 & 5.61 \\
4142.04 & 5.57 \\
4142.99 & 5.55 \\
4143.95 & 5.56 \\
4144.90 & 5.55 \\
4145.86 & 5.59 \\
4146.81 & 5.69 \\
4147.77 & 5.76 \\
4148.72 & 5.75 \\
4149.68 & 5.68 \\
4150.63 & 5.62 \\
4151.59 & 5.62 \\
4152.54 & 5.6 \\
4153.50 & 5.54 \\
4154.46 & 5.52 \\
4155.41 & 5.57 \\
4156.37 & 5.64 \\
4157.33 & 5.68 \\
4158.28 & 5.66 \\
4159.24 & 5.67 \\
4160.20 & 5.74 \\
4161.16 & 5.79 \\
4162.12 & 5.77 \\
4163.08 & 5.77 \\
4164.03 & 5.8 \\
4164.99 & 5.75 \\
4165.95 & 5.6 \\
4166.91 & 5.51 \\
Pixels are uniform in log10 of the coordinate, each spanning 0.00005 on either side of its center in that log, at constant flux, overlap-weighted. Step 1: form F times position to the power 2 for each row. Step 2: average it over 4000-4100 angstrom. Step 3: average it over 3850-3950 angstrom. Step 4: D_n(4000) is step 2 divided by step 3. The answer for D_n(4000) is 1.1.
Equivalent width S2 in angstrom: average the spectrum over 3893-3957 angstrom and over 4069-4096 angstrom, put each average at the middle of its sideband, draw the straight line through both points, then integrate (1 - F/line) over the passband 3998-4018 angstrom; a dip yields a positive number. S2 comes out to -1.2 angstrom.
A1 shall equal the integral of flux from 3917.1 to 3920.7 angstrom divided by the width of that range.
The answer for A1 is 5.63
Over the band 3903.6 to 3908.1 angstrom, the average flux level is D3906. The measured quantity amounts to 5.34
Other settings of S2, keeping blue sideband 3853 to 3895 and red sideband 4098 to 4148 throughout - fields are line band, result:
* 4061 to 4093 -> -1.9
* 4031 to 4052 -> -2.0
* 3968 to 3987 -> 2.2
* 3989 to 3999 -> -1.1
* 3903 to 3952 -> -1.3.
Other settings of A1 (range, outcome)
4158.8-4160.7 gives 5.69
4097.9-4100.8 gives 4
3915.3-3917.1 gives 5.74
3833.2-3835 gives 3.37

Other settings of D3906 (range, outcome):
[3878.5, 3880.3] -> 5.32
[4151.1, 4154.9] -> 5.56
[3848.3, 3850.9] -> 5.67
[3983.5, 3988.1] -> 5.65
